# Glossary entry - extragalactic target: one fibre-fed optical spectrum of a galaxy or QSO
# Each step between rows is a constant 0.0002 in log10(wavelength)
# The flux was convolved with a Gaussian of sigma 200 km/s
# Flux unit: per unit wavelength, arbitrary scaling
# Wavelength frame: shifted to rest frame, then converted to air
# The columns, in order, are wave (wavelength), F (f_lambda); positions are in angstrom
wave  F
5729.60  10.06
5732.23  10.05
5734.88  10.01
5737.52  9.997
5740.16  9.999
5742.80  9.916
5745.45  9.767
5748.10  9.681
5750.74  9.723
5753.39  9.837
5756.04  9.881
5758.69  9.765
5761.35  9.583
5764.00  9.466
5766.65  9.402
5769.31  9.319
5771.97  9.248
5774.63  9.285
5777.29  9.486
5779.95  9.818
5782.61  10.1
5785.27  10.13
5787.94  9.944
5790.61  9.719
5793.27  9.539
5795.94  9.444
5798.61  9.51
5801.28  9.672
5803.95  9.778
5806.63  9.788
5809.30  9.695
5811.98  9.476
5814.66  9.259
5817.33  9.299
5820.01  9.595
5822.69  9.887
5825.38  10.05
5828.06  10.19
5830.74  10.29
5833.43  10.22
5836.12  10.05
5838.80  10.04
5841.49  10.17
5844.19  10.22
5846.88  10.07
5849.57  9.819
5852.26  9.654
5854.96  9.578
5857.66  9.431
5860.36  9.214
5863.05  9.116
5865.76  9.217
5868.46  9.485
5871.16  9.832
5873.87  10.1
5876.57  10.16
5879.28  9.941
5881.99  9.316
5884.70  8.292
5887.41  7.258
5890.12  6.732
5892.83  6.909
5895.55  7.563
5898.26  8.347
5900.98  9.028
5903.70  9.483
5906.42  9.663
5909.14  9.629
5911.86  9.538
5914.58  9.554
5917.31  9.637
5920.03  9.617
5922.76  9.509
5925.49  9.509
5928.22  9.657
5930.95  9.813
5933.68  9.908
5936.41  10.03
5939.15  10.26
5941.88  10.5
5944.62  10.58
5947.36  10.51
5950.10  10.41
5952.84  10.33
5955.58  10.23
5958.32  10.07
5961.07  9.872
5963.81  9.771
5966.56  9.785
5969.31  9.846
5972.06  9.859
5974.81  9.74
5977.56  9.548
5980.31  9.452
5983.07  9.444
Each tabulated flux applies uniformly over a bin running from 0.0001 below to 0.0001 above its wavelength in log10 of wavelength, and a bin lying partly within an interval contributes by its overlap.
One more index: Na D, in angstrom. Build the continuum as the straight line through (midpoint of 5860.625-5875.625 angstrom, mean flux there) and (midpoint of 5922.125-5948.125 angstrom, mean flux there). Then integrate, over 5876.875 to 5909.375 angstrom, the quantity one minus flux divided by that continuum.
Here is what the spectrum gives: 4.01 angstrom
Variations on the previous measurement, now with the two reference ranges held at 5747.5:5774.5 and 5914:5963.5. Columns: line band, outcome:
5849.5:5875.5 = 0.7 angstrom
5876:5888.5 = 1.2 angstrom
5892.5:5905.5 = 2.0 angstrom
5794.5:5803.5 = 0.1 angstrom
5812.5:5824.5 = 0.2 angstrom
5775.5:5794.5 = -0.3 angstrom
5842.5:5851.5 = -0.2 angstrom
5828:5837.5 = -0.4 angstrom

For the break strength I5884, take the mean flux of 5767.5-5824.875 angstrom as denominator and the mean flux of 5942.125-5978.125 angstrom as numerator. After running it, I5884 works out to 1.05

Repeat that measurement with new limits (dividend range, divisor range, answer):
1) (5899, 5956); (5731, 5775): 1.02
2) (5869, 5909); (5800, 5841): 0.90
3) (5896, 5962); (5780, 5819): 1.01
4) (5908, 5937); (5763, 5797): 1.01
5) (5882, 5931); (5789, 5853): 0.90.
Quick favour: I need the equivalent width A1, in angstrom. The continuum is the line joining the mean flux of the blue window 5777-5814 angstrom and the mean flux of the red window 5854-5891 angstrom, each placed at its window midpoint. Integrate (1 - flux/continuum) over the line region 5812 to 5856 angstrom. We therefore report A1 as -2.1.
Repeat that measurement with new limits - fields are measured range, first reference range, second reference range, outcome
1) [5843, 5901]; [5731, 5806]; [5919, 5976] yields 4.8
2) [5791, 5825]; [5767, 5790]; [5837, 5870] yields 0.2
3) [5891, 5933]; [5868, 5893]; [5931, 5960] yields 1.8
